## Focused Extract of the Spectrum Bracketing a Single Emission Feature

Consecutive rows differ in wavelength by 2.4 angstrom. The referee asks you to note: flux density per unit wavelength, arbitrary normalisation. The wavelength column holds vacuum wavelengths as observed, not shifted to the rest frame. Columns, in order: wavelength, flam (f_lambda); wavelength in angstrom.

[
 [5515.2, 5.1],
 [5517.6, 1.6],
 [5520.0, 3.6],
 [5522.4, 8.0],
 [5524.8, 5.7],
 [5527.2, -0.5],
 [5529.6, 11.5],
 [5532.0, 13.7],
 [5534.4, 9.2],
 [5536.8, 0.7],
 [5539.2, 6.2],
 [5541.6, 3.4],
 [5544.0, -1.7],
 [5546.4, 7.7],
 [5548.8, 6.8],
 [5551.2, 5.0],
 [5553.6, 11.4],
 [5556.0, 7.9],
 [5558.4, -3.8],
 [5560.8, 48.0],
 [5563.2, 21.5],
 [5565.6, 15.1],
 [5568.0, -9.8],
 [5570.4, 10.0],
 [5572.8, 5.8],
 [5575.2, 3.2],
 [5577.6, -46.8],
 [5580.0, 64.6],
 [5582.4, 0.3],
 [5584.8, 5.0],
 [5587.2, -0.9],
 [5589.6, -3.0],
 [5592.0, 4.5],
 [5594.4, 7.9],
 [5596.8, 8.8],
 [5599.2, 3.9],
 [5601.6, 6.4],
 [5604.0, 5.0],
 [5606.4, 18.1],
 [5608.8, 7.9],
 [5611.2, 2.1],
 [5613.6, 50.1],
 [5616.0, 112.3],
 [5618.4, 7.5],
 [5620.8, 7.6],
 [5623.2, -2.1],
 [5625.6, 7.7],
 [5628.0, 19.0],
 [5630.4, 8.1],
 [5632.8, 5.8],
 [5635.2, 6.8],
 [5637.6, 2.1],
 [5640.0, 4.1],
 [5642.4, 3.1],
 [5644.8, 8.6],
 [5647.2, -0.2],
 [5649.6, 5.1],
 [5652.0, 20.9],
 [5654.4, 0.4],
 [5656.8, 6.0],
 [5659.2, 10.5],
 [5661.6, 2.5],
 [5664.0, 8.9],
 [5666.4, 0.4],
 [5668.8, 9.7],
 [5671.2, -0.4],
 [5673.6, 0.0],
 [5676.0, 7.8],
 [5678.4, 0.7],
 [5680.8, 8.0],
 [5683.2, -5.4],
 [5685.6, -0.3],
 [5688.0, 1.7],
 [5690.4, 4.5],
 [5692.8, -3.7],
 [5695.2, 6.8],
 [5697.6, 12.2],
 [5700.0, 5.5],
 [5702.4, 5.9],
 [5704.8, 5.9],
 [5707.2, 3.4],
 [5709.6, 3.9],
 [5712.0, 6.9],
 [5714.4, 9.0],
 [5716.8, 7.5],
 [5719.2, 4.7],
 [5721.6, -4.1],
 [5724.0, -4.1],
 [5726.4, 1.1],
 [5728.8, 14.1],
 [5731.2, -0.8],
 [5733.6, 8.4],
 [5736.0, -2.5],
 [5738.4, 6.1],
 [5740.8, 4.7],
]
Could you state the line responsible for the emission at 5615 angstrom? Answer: [O III]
